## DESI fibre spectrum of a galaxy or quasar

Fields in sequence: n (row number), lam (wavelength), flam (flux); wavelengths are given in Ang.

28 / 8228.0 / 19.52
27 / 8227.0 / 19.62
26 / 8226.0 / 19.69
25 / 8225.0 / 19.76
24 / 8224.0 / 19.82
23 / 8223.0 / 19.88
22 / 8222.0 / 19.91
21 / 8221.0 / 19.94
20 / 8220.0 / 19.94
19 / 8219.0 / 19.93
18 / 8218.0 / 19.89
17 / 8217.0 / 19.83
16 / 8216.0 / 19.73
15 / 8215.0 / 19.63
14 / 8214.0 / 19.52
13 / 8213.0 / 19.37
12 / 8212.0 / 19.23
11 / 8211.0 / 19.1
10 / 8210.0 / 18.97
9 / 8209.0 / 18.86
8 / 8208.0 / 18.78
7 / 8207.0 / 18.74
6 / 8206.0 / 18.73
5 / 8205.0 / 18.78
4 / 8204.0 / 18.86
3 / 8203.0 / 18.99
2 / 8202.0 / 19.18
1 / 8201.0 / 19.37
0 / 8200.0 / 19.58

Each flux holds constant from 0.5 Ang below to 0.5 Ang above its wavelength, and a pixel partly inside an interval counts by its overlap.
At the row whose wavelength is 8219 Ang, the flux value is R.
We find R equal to 19.93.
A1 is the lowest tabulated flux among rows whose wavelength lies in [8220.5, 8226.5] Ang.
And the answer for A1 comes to 19.69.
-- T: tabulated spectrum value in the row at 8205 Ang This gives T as 18.78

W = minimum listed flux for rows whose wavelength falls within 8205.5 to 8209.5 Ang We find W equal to 18.73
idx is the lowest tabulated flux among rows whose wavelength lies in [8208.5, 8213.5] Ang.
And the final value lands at 18.86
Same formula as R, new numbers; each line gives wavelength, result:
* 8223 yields 19.88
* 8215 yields 19.63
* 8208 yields 18.78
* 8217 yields 19.83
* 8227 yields 19.62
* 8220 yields 19.94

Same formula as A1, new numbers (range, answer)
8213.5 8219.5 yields 19.52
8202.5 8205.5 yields 18.78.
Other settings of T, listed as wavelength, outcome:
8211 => 19.1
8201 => 19.37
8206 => 18.73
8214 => 19.52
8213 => 19.37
